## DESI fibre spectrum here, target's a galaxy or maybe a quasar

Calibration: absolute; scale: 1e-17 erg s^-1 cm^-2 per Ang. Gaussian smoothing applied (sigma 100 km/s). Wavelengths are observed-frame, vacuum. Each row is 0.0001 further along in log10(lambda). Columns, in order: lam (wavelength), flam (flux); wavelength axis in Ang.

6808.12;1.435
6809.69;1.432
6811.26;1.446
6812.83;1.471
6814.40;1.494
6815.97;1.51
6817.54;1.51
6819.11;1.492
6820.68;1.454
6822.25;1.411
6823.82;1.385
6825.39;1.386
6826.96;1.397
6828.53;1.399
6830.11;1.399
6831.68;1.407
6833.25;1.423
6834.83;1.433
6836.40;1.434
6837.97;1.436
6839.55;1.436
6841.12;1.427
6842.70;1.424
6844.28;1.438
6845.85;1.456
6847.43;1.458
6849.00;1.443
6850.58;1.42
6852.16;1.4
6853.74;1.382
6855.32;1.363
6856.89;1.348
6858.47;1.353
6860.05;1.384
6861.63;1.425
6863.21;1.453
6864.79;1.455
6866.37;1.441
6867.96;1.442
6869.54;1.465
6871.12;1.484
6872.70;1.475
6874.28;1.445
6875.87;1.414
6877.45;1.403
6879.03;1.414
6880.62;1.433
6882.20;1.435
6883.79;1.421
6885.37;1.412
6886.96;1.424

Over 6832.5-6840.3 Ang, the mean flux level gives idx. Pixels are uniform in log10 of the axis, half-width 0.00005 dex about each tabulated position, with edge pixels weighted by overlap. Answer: 1.43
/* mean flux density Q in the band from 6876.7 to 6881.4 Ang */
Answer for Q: 1.42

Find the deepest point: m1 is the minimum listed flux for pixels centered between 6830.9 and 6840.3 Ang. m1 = 1.407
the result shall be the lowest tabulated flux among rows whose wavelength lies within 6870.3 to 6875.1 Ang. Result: 1.445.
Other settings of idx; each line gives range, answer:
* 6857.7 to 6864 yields 1.4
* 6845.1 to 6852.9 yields 1.44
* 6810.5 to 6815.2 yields 1.47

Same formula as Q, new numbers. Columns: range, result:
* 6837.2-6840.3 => 1.43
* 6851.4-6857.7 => 1.37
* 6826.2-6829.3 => 1.4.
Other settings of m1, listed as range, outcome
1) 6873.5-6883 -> 1.403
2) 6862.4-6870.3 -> 1.441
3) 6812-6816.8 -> 1.471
